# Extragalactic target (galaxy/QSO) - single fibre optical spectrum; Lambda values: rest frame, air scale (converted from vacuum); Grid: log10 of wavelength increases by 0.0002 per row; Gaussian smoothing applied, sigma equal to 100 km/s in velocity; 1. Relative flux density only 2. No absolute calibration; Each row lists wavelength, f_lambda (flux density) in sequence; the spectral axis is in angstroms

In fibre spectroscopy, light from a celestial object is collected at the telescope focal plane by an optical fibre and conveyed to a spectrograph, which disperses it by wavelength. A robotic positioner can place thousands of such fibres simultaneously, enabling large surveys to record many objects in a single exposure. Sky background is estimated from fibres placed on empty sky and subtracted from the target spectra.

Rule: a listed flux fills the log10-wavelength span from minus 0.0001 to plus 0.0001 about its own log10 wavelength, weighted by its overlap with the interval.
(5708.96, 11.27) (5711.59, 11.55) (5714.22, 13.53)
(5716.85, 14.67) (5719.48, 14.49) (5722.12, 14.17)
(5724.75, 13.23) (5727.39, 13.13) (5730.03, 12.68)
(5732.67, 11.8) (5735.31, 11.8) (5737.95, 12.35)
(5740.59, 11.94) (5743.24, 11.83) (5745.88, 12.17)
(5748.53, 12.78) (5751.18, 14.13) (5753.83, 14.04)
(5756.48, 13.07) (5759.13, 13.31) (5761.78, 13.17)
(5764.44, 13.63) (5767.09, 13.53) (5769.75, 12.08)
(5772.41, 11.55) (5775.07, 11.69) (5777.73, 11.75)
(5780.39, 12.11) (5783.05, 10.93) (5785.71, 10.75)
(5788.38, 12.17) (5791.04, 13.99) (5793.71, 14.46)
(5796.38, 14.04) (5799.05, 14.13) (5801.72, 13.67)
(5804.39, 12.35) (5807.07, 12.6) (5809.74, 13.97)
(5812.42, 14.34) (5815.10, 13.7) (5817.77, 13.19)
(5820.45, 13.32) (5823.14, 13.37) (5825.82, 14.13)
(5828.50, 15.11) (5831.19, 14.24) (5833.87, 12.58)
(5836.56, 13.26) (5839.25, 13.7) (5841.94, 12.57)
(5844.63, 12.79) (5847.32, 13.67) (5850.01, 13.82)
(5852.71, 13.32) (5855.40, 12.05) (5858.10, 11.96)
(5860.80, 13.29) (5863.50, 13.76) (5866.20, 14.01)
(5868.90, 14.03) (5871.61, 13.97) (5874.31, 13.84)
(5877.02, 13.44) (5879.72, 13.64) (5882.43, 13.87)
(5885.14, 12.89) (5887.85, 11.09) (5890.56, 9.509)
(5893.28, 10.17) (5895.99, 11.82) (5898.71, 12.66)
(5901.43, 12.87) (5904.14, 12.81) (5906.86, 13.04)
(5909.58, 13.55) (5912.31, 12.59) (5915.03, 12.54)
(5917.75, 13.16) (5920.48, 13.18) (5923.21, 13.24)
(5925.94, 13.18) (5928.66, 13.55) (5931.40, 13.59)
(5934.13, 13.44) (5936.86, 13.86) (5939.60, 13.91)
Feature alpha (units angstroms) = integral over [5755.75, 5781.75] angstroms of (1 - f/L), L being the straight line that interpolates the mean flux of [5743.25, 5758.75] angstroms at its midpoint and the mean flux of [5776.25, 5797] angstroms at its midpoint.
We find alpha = 0.5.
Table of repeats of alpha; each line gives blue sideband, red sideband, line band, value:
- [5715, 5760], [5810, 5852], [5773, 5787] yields 1.93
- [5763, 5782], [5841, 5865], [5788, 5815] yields -2.26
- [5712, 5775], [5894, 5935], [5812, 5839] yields -1.55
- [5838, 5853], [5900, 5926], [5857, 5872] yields -0.31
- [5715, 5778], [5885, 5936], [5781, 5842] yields -2.68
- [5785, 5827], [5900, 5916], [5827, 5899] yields 0.72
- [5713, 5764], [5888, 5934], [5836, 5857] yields -0.60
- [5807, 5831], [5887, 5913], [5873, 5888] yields -1.01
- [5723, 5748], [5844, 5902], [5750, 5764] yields -1.23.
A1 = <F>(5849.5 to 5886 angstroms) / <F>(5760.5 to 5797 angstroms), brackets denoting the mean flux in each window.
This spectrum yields 1.07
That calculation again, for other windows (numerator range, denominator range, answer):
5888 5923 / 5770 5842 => 0.94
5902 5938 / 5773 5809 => 1.04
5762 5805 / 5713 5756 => 0.97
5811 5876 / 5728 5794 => 1.08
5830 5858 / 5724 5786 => 1.05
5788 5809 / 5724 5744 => 1.09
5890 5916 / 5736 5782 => 0.97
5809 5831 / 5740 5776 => 1.09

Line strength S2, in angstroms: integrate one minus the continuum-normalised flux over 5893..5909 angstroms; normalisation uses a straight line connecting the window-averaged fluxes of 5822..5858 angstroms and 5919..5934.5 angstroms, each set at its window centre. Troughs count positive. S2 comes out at 1.1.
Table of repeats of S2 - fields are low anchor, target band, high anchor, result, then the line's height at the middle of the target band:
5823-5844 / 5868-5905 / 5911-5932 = 2.0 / 13.3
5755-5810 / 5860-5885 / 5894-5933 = -1.6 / 12.9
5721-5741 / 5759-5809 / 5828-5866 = 0.8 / 12.9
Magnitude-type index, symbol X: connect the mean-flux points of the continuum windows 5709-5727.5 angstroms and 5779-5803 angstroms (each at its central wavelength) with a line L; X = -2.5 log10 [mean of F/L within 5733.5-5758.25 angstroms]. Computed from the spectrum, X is 0.05 mag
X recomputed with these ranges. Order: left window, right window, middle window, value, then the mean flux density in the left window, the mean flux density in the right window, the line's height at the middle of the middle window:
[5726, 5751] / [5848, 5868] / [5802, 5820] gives -0.041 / 12.4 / 13.2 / 12.9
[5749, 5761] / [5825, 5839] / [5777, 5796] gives 0.105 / 13.6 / 13.8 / 13.7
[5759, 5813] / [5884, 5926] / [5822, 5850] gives -0.076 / 12.8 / 12.4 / 12.6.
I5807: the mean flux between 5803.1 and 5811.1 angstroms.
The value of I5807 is 13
